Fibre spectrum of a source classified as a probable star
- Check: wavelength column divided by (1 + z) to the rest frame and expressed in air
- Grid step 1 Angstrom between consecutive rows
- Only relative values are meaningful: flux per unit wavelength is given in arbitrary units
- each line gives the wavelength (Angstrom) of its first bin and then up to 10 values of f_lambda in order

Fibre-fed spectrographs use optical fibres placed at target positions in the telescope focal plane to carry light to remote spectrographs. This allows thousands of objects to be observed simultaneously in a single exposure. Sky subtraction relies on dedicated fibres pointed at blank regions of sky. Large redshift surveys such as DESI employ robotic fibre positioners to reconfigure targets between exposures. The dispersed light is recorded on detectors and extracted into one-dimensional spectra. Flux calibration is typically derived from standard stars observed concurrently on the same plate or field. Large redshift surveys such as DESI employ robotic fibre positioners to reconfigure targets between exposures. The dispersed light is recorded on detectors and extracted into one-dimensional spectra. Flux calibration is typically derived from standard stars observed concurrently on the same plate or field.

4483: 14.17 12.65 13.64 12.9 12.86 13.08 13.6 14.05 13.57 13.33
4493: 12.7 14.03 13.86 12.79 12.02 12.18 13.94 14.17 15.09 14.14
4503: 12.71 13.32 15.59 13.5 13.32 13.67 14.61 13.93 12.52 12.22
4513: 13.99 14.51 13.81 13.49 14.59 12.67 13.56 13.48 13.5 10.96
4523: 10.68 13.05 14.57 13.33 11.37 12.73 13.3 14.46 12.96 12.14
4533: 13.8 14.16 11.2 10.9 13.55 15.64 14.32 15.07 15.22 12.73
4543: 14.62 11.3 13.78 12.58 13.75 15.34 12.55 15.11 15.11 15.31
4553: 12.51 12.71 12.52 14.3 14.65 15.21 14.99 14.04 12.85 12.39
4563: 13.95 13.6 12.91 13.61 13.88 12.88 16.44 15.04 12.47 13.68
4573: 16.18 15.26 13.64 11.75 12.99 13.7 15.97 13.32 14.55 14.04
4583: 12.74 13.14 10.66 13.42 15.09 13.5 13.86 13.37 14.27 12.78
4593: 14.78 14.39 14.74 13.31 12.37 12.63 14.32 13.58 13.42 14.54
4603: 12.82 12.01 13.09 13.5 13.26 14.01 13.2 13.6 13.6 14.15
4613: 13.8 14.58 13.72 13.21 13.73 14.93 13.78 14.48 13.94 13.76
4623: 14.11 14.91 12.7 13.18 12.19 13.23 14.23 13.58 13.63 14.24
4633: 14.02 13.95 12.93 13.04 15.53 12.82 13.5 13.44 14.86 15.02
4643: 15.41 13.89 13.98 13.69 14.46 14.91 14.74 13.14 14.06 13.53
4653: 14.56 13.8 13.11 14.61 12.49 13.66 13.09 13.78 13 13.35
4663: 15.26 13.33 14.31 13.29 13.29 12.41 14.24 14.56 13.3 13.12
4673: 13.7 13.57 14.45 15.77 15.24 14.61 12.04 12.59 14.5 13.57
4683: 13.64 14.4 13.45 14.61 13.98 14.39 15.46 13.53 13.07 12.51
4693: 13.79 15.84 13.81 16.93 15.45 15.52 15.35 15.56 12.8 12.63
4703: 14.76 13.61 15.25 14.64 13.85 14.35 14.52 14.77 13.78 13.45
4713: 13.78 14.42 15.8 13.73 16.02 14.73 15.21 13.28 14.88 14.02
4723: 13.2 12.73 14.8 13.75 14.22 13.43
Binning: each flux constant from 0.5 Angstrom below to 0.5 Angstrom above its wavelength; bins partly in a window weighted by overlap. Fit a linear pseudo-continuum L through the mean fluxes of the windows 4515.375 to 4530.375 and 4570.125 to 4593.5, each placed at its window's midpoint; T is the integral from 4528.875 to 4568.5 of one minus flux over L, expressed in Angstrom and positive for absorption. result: -0.92 Angstrom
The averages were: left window 13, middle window 13.7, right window 13.7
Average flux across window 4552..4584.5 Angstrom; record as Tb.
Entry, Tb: 13.8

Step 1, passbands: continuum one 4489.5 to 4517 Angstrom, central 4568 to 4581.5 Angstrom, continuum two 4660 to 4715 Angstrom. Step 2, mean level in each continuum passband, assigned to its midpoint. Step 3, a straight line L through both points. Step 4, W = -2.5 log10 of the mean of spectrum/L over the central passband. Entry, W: -0.03 mag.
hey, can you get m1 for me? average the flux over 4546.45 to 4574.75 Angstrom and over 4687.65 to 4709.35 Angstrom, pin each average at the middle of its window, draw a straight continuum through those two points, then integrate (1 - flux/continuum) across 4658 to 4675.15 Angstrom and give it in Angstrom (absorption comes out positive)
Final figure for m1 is 0.8 Angstrom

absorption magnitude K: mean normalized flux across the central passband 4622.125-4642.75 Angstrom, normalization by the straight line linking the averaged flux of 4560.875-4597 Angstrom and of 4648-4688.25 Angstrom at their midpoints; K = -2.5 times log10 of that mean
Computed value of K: 0.00 mag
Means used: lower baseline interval 13.7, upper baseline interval 13.8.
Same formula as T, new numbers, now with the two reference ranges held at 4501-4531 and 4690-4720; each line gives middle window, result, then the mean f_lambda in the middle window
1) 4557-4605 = 0.1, 13.7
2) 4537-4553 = -0.6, 14.1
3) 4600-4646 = 0.7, 13.8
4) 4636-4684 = 1.0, 13.9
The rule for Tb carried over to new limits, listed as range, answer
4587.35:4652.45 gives 13.8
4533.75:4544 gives 13.6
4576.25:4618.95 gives 13.6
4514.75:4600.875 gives 13.6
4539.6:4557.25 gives 13.8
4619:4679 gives 13.9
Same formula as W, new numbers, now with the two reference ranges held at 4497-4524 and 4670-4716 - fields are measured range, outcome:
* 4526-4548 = 0.02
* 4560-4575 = -0.02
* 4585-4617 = 0.02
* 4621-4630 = 0.03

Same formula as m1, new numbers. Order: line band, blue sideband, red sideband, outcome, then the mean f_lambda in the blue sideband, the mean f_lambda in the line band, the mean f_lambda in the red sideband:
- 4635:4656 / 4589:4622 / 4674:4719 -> -0.13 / 13.7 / 14.1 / 14.3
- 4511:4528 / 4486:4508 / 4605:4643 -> 0.60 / 13.5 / 13.1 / 13.8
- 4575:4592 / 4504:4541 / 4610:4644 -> 0.21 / 13.4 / 13.5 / 13.9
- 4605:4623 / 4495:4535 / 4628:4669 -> -0.15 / 13.3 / 13.8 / 13.8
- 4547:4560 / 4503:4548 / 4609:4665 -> -0.64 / 13.4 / 14.2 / 13.9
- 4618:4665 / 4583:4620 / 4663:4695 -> -0.37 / 13.6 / 13.9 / 13.9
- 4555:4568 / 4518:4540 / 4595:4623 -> -0.47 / 13.1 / 13.8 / 13.6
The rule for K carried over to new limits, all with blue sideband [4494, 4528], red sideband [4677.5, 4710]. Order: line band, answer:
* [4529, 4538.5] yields 0.02 mag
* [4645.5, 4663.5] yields 0.02 mag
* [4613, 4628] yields 0.01 mag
